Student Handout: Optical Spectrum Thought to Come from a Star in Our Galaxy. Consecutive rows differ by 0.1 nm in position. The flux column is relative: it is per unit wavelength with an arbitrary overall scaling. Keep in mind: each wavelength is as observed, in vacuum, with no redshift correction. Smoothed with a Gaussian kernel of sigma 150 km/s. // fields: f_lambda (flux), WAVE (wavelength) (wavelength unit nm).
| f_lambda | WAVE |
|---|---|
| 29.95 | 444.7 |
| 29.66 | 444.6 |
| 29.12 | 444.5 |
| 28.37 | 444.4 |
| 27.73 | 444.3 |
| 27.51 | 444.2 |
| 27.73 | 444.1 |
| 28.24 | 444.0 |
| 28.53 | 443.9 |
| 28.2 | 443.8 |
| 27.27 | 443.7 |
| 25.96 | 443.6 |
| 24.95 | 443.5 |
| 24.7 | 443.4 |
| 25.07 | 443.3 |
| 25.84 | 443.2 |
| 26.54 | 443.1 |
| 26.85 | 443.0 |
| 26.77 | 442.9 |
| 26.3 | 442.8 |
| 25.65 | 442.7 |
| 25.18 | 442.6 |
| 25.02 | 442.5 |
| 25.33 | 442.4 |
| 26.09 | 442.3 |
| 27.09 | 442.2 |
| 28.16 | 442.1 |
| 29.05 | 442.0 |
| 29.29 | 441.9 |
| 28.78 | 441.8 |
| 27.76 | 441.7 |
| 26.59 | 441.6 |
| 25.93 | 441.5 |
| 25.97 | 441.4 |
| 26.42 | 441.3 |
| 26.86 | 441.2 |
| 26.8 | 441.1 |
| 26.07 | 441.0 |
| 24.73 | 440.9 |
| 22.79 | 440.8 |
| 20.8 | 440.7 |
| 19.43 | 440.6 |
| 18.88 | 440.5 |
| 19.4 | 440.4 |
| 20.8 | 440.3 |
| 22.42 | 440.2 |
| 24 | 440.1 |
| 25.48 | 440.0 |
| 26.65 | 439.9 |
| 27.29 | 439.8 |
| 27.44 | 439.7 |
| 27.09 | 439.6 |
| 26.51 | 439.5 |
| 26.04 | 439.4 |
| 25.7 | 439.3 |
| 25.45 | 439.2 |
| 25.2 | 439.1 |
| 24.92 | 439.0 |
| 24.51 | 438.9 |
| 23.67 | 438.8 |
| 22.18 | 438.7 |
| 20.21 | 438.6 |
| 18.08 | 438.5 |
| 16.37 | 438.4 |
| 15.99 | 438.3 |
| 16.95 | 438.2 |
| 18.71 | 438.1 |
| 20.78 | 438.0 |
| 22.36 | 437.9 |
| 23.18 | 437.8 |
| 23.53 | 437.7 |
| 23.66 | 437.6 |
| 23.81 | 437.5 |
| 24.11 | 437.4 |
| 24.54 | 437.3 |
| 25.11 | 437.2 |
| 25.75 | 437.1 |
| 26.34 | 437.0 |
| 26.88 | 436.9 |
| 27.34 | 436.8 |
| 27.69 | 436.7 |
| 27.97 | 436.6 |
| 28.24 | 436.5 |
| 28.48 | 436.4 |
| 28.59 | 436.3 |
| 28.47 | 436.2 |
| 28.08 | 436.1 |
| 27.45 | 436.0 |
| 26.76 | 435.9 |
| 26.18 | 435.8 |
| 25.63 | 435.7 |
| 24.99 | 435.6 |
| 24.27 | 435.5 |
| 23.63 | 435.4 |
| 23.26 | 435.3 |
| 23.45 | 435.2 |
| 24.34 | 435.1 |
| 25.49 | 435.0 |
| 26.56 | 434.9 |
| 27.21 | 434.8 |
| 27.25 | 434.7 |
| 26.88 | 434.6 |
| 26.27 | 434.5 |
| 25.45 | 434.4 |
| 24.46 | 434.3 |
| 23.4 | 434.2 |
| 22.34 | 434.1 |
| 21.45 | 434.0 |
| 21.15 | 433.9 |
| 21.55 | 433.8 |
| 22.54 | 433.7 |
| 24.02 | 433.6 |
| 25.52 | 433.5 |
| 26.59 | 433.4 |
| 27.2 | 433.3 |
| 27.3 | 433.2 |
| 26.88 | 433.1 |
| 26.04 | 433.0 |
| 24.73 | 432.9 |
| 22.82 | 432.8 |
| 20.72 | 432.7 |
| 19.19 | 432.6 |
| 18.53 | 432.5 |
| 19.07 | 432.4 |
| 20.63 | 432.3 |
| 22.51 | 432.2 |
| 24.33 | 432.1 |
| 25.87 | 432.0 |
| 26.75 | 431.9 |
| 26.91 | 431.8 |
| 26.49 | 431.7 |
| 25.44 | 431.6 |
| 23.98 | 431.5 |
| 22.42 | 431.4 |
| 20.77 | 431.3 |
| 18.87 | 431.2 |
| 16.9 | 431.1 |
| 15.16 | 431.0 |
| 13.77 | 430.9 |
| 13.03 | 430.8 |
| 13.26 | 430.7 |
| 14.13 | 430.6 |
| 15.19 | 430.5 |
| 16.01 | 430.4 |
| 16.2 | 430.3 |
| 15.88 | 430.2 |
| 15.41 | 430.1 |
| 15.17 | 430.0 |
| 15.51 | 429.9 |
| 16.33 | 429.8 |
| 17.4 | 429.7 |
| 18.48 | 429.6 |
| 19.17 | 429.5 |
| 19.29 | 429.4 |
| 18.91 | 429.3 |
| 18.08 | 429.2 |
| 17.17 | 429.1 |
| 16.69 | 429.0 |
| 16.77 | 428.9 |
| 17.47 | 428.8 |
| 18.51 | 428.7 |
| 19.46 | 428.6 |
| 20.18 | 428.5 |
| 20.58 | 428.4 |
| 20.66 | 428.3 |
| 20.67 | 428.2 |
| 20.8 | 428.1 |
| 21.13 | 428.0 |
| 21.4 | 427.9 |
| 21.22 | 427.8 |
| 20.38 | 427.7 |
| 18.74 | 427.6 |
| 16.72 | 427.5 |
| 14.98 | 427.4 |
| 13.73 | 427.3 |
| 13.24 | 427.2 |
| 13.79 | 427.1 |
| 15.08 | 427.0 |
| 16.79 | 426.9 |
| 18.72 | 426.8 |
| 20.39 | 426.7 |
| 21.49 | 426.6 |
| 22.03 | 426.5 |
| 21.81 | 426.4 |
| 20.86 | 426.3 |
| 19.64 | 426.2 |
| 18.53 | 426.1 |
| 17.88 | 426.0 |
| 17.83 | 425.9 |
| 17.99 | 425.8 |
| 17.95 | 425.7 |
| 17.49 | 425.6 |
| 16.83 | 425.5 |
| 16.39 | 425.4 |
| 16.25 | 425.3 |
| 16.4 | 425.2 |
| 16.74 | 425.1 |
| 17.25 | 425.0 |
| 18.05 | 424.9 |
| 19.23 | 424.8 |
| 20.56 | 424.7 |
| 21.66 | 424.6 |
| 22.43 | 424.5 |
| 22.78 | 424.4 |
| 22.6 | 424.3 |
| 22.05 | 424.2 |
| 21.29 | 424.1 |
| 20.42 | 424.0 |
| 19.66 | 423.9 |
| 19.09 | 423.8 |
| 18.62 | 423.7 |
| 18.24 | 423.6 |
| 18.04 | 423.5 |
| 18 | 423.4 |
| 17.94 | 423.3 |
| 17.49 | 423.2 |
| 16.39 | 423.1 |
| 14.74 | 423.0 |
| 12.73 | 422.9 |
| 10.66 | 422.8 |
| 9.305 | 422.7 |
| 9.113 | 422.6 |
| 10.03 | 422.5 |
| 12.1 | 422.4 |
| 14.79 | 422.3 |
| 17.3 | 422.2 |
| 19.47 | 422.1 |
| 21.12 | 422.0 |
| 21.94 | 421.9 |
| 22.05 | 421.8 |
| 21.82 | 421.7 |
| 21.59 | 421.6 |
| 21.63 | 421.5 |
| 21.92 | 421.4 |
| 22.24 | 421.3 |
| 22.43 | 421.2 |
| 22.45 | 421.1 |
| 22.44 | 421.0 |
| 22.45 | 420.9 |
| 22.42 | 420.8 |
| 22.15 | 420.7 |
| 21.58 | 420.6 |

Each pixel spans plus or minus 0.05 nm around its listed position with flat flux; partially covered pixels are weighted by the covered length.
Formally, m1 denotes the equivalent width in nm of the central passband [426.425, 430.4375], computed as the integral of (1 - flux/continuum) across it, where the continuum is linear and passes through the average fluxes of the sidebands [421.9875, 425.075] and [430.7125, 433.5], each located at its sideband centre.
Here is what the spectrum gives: 0.42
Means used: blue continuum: 17.5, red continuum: 22.3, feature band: 18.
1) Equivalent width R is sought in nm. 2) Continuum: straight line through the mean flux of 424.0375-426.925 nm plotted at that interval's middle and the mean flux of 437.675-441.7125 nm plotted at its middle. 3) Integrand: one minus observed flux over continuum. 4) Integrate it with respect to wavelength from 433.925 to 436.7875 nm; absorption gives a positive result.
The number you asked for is -0.48 nm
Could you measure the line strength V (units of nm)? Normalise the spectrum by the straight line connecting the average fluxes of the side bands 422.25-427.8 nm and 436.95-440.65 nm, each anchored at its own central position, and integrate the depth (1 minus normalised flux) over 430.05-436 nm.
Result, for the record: -0.47 nm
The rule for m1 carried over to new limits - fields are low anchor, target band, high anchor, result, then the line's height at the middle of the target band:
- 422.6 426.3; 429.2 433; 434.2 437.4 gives 0.570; 22.8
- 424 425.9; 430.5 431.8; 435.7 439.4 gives 0.170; 21.7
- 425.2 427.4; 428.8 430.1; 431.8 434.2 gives 0.196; 20.4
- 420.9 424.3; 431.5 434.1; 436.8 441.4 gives -0.272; 21.5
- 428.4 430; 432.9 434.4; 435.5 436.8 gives -0.032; 23.9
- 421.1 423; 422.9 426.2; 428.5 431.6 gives -0.224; 17.4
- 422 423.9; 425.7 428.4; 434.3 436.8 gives 0.040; 19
